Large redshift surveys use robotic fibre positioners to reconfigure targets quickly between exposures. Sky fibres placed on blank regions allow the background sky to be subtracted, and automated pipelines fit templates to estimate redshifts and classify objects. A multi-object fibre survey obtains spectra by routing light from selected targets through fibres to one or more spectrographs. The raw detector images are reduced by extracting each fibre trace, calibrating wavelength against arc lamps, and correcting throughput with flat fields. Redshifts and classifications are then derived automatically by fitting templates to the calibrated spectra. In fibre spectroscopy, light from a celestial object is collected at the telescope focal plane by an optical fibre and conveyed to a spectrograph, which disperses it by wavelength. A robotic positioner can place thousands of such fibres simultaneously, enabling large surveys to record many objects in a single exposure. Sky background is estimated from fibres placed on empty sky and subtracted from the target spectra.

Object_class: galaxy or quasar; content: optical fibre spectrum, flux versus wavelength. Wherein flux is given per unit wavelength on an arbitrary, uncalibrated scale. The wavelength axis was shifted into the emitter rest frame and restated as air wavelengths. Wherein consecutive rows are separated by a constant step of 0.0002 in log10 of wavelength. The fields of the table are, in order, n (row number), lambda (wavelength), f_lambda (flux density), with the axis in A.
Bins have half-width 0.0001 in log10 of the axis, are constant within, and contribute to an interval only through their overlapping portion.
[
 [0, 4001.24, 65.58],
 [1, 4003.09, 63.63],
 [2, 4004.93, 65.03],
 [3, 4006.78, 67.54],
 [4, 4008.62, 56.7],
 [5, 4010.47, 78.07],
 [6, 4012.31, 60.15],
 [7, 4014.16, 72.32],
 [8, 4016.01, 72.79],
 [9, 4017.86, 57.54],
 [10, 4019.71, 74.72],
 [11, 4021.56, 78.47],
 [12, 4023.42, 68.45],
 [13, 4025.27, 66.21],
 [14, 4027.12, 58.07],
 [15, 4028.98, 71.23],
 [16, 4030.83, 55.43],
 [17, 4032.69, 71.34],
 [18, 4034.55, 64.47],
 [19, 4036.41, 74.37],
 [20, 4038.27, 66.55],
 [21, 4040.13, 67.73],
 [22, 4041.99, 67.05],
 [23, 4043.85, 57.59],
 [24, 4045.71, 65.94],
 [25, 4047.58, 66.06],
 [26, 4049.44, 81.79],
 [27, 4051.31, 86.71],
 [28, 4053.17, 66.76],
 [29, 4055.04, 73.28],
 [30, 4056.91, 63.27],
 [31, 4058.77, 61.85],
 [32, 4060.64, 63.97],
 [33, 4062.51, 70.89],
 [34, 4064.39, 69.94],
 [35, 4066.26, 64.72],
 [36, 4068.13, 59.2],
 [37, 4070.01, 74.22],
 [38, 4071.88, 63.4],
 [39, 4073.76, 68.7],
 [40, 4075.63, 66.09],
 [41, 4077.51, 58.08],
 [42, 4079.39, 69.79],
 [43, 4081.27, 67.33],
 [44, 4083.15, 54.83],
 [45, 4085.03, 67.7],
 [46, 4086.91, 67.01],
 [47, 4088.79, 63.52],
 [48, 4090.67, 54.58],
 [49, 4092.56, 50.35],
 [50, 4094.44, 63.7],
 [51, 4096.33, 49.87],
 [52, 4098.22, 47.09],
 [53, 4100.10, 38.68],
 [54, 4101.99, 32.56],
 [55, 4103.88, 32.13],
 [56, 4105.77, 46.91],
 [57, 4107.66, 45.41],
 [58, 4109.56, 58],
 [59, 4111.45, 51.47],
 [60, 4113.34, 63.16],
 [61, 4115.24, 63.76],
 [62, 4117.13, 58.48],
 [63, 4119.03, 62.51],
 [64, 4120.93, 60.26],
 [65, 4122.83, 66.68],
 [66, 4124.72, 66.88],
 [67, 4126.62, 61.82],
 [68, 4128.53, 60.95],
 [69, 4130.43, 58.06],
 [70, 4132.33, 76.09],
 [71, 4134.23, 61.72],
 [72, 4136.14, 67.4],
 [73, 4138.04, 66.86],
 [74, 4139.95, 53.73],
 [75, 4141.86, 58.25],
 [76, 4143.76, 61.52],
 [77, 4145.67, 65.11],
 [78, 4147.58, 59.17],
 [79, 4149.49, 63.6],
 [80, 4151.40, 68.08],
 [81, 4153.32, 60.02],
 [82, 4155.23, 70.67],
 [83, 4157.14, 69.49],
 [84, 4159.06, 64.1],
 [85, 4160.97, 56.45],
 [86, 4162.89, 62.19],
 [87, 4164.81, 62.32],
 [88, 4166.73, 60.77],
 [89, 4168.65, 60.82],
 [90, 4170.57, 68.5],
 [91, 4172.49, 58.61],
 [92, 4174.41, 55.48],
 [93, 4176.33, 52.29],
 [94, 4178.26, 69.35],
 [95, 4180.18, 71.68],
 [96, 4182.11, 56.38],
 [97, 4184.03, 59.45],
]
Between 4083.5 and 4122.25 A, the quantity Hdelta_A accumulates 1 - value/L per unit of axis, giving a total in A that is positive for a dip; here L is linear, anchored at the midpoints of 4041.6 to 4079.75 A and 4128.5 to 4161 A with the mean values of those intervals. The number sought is 6.9 A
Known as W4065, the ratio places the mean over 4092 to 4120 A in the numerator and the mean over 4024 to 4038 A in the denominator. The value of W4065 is 0.77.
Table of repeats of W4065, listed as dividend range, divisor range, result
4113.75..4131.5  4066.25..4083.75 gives 0.96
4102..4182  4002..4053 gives 0.89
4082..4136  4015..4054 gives 0.83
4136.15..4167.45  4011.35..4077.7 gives 0.93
